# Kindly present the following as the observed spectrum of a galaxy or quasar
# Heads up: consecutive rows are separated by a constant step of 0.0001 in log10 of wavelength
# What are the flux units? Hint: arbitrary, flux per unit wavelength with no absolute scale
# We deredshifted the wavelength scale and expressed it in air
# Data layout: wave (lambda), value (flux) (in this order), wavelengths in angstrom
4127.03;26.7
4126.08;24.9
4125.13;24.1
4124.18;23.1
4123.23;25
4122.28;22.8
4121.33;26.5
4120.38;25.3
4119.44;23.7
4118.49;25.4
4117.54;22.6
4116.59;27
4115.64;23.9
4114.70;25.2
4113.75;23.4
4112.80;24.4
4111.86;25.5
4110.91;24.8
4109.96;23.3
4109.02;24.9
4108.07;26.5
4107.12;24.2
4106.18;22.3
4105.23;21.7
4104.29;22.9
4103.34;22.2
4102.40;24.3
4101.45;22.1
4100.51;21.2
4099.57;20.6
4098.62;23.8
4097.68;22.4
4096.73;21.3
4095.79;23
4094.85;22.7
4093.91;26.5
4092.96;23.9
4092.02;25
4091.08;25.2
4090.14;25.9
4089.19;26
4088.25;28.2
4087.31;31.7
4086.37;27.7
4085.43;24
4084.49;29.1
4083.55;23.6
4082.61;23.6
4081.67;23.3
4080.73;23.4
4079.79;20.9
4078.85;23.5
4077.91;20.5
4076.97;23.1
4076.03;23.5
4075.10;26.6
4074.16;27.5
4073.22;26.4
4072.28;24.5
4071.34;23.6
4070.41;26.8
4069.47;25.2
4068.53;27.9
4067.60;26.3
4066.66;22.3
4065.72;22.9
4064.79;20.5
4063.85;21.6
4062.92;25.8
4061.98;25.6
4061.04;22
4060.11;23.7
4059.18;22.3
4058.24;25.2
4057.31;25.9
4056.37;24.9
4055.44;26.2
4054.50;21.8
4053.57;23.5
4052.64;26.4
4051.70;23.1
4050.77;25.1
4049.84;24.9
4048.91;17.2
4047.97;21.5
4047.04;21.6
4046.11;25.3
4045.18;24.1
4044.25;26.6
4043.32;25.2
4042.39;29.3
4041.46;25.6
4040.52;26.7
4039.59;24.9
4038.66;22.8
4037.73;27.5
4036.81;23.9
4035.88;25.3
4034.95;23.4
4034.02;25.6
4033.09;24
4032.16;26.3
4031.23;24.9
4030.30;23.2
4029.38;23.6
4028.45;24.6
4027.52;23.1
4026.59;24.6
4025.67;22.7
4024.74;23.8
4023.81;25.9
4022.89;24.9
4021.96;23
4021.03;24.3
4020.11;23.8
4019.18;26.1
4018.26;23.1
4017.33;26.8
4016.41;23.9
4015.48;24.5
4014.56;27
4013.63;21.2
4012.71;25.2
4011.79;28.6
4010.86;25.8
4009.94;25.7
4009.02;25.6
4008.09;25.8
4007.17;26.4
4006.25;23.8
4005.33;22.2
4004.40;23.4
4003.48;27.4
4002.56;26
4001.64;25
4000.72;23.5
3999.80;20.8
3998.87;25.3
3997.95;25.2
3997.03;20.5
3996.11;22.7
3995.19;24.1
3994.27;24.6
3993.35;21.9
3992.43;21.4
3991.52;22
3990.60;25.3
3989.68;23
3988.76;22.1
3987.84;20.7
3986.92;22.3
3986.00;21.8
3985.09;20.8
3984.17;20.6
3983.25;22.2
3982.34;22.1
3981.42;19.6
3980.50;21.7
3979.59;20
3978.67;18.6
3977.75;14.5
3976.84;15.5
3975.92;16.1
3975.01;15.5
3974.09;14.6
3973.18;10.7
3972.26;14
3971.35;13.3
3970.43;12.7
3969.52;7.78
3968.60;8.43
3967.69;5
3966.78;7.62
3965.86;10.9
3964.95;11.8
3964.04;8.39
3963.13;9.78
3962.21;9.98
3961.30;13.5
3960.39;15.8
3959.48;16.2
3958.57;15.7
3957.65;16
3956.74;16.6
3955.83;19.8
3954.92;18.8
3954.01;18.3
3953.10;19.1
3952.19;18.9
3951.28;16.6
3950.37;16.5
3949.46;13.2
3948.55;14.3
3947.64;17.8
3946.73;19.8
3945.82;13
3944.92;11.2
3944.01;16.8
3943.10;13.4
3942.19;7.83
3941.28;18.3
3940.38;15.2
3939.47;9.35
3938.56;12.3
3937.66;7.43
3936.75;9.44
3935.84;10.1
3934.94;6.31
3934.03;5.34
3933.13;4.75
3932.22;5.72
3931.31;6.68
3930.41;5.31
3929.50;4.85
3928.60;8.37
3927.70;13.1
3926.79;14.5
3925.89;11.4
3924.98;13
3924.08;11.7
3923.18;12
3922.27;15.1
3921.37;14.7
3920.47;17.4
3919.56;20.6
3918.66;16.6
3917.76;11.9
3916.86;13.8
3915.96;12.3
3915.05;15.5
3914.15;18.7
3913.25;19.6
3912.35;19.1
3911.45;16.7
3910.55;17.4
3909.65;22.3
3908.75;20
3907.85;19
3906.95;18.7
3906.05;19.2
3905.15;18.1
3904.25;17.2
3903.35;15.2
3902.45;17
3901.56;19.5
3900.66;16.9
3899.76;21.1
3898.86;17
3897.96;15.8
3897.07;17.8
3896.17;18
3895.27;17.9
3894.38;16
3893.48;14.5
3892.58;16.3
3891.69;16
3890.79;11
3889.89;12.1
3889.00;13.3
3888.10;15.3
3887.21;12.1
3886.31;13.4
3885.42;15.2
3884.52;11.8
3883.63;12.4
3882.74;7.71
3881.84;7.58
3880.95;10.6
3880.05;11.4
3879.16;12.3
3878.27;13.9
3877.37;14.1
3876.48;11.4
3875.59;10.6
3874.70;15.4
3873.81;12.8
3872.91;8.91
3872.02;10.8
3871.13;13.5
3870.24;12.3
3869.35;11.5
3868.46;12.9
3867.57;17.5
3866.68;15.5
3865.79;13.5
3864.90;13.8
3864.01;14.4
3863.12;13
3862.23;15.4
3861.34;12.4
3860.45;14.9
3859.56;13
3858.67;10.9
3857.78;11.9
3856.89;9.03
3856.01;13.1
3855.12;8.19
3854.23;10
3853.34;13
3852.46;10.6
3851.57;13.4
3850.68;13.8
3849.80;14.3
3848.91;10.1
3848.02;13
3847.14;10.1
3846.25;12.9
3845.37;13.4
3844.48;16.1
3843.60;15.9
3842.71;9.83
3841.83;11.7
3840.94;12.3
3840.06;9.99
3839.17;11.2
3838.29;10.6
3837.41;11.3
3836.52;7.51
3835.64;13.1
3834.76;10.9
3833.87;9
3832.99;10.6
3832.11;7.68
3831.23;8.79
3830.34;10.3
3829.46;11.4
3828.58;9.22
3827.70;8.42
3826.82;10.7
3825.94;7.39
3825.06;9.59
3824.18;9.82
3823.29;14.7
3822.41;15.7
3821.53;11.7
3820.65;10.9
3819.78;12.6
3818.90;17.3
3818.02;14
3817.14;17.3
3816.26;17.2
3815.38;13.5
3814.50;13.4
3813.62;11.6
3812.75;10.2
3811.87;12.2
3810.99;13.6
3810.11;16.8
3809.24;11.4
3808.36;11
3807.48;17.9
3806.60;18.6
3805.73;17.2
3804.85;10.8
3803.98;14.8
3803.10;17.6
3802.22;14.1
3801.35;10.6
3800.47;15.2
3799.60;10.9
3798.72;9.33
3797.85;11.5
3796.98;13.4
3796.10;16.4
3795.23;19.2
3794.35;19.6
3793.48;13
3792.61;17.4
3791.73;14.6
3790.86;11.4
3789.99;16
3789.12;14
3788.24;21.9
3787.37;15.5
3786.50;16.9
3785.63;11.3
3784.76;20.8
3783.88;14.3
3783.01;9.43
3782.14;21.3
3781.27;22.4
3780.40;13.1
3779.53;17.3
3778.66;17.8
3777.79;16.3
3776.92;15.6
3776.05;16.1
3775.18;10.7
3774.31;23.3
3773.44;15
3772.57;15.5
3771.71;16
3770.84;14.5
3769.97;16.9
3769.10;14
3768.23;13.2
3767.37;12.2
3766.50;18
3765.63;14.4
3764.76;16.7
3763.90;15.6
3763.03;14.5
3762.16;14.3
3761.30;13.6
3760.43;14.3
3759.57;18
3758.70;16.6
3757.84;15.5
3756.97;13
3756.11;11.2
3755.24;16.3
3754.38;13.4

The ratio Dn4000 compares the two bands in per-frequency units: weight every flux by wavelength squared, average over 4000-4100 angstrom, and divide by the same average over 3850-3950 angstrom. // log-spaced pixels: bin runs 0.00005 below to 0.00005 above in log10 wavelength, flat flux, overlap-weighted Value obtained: 1.95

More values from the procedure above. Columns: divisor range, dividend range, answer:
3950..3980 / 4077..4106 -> 1.81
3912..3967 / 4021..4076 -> 1.95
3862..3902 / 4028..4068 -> 1.90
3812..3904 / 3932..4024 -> 1.52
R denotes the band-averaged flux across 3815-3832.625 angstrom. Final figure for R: 11.9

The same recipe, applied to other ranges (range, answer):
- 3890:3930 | 15.9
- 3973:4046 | 23.3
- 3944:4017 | 19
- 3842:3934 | 13.7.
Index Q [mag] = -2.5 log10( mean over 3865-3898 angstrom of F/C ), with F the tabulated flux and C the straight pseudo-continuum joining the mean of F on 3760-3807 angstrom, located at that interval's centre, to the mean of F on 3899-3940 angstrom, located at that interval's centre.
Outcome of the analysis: 0.08 mag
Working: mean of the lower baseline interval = 15.3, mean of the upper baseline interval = 13.9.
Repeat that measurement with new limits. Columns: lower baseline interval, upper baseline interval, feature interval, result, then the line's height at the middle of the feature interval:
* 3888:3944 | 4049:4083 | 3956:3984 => 0.241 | 17.8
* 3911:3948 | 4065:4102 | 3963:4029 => -0.162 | 17.7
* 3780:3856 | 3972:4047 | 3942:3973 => 0.423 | 20.5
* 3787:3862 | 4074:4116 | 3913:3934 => 0.345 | 17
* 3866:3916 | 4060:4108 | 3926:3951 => 0.477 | 17.3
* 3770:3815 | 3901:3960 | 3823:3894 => 0.226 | 14.8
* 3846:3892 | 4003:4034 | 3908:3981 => 0.324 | 18.6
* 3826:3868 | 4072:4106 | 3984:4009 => -0.197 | 19.5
